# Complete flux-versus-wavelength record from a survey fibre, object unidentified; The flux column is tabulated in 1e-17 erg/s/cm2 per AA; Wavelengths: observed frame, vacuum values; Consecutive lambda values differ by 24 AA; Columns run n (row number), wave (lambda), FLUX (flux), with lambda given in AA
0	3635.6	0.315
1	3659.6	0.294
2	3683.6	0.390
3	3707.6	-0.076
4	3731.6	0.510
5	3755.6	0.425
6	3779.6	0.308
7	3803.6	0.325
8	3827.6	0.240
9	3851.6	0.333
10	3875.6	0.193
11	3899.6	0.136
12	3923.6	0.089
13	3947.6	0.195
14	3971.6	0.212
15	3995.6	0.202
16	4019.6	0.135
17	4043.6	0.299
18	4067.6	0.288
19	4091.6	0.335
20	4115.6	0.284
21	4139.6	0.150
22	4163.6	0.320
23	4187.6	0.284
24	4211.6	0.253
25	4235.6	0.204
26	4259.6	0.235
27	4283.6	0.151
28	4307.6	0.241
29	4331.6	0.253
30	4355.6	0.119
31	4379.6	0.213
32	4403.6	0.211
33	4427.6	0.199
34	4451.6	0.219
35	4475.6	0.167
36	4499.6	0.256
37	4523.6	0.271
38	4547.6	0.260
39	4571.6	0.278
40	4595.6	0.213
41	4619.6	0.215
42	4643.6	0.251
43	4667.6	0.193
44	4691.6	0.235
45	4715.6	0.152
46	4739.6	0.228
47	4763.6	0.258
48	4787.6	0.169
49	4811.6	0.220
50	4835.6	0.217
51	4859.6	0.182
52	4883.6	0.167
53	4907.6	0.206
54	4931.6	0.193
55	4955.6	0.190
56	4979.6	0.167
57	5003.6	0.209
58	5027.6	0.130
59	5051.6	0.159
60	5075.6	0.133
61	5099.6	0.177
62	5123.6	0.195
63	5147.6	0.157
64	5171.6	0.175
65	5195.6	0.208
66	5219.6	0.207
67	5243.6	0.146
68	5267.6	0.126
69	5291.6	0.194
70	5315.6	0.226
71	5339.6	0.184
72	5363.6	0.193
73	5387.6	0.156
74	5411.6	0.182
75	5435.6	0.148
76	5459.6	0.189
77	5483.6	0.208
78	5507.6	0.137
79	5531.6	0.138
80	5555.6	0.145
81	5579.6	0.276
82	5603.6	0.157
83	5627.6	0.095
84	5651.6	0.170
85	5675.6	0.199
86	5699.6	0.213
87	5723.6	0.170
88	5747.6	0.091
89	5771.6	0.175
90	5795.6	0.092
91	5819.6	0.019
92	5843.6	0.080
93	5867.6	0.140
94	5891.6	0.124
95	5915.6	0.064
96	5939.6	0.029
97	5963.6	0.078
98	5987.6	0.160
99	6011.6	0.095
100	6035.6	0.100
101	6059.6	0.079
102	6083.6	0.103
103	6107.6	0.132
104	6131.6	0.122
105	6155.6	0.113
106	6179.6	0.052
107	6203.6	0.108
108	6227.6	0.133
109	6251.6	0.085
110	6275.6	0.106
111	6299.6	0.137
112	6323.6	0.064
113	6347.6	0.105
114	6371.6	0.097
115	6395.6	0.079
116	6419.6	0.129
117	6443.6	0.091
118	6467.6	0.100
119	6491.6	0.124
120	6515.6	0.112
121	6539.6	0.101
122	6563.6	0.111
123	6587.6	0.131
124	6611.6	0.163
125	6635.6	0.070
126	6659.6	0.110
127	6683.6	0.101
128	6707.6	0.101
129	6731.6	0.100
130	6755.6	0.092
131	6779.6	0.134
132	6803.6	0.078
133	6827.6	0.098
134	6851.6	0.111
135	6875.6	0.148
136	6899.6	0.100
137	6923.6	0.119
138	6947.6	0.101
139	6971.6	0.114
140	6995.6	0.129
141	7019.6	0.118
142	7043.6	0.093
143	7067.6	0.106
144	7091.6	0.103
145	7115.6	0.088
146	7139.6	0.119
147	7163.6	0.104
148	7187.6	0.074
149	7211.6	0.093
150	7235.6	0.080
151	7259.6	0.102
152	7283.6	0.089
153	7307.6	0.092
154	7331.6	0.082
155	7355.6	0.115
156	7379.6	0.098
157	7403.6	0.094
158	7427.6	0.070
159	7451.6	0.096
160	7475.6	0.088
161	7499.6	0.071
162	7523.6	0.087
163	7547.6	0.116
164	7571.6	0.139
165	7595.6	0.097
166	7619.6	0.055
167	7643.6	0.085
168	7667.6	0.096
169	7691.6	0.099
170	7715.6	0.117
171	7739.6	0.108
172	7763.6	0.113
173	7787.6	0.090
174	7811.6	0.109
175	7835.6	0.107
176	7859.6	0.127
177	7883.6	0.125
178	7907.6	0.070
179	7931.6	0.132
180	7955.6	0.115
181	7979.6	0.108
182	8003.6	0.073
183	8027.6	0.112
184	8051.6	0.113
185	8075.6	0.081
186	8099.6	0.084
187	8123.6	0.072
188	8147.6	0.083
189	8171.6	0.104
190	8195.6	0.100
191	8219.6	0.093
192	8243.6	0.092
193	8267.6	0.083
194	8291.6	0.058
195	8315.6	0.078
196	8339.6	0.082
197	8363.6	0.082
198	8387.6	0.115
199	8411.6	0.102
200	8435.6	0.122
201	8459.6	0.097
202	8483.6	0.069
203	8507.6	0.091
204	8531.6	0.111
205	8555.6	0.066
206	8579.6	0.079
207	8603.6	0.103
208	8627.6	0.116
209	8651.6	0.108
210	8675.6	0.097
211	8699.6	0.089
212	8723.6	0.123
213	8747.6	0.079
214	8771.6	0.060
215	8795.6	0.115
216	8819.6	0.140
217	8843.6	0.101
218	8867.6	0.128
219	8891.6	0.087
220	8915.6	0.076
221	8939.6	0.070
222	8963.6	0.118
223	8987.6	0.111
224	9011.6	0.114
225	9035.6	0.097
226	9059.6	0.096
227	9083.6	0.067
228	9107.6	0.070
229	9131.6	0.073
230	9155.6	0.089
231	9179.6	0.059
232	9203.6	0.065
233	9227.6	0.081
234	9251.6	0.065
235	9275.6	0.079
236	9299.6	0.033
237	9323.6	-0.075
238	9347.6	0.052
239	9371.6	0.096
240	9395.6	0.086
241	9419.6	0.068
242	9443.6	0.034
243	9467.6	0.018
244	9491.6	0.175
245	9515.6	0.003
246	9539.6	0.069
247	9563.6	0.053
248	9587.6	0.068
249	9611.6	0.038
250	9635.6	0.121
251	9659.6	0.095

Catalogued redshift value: 0.773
